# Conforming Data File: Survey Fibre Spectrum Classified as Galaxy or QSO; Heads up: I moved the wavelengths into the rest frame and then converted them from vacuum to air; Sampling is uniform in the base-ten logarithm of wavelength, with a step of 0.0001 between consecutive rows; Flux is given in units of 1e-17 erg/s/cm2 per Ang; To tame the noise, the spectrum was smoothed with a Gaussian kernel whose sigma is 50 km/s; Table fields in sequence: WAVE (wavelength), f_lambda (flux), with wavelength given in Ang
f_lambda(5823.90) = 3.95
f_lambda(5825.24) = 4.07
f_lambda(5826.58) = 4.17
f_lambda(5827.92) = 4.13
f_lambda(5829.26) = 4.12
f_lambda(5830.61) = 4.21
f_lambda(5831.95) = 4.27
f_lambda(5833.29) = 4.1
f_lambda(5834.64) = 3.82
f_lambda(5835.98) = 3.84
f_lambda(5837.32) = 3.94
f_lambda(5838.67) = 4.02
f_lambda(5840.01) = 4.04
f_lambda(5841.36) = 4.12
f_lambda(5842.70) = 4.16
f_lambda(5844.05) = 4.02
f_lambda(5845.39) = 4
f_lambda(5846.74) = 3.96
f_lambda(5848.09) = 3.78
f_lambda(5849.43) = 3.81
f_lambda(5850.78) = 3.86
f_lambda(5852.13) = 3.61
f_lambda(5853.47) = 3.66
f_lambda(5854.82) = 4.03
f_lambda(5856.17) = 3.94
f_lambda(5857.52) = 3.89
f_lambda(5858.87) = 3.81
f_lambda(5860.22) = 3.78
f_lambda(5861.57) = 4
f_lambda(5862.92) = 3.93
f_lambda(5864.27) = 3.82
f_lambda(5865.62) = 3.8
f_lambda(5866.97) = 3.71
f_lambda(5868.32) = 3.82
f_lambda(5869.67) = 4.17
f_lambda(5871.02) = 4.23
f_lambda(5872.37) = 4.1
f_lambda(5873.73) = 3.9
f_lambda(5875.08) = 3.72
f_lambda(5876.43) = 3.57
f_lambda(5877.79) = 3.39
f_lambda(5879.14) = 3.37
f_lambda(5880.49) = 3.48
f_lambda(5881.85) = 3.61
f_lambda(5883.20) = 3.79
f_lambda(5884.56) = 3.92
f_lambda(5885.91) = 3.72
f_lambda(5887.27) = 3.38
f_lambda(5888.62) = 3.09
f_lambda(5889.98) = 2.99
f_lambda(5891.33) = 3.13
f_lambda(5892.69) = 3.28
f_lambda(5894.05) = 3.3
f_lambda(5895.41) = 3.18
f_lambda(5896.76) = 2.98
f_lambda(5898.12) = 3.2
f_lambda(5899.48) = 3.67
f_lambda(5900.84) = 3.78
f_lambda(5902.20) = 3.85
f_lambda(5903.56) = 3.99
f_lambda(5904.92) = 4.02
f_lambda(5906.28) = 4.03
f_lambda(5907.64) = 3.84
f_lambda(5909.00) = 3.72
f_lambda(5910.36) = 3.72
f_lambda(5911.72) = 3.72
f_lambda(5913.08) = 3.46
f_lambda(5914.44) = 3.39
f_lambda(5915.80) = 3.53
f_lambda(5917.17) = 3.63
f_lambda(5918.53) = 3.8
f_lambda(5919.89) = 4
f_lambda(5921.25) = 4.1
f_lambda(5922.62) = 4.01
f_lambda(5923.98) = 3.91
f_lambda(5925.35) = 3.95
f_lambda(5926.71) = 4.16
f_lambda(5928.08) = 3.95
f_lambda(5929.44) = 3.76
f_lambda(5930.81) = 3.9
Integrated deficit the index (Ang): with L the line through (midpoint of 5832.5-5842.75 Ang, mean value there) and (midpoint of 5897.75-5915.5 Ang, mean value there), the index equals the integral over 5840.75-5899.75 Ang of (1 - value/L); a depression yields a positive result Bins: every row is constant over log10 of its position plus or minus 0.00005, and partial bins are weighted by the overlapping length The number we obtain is 2.7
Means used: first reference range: 4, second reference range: 3.73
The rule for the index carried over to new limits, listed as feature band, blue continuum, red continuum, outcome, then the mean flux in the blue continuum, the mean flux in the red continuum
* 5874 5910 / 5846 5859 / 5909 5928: 2.5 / 3.84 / 3.8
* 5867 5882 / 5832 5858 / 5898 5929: 0.5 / 3.93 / 3.81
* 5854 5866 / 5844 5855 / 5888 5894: -0.7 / 3.84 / 3.14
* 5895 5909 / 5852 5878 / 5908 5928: 0.5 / 3.86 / 3.8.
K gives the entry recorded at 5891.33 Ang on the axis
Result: 3.13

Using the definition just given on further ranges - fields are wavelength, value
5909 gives 3.72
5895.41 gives 3.18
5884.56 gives 3.92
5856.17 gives 3.94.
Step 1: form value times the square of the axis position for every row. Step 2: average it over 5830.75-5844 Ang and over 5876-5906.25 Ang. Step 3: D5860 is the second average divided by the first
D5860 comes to 0.88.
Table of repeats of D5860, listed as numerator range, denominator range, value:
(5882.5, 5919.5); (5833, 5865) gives 0.93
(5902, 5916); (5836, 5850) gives 0.97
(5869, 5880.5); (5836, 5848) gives 0.96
